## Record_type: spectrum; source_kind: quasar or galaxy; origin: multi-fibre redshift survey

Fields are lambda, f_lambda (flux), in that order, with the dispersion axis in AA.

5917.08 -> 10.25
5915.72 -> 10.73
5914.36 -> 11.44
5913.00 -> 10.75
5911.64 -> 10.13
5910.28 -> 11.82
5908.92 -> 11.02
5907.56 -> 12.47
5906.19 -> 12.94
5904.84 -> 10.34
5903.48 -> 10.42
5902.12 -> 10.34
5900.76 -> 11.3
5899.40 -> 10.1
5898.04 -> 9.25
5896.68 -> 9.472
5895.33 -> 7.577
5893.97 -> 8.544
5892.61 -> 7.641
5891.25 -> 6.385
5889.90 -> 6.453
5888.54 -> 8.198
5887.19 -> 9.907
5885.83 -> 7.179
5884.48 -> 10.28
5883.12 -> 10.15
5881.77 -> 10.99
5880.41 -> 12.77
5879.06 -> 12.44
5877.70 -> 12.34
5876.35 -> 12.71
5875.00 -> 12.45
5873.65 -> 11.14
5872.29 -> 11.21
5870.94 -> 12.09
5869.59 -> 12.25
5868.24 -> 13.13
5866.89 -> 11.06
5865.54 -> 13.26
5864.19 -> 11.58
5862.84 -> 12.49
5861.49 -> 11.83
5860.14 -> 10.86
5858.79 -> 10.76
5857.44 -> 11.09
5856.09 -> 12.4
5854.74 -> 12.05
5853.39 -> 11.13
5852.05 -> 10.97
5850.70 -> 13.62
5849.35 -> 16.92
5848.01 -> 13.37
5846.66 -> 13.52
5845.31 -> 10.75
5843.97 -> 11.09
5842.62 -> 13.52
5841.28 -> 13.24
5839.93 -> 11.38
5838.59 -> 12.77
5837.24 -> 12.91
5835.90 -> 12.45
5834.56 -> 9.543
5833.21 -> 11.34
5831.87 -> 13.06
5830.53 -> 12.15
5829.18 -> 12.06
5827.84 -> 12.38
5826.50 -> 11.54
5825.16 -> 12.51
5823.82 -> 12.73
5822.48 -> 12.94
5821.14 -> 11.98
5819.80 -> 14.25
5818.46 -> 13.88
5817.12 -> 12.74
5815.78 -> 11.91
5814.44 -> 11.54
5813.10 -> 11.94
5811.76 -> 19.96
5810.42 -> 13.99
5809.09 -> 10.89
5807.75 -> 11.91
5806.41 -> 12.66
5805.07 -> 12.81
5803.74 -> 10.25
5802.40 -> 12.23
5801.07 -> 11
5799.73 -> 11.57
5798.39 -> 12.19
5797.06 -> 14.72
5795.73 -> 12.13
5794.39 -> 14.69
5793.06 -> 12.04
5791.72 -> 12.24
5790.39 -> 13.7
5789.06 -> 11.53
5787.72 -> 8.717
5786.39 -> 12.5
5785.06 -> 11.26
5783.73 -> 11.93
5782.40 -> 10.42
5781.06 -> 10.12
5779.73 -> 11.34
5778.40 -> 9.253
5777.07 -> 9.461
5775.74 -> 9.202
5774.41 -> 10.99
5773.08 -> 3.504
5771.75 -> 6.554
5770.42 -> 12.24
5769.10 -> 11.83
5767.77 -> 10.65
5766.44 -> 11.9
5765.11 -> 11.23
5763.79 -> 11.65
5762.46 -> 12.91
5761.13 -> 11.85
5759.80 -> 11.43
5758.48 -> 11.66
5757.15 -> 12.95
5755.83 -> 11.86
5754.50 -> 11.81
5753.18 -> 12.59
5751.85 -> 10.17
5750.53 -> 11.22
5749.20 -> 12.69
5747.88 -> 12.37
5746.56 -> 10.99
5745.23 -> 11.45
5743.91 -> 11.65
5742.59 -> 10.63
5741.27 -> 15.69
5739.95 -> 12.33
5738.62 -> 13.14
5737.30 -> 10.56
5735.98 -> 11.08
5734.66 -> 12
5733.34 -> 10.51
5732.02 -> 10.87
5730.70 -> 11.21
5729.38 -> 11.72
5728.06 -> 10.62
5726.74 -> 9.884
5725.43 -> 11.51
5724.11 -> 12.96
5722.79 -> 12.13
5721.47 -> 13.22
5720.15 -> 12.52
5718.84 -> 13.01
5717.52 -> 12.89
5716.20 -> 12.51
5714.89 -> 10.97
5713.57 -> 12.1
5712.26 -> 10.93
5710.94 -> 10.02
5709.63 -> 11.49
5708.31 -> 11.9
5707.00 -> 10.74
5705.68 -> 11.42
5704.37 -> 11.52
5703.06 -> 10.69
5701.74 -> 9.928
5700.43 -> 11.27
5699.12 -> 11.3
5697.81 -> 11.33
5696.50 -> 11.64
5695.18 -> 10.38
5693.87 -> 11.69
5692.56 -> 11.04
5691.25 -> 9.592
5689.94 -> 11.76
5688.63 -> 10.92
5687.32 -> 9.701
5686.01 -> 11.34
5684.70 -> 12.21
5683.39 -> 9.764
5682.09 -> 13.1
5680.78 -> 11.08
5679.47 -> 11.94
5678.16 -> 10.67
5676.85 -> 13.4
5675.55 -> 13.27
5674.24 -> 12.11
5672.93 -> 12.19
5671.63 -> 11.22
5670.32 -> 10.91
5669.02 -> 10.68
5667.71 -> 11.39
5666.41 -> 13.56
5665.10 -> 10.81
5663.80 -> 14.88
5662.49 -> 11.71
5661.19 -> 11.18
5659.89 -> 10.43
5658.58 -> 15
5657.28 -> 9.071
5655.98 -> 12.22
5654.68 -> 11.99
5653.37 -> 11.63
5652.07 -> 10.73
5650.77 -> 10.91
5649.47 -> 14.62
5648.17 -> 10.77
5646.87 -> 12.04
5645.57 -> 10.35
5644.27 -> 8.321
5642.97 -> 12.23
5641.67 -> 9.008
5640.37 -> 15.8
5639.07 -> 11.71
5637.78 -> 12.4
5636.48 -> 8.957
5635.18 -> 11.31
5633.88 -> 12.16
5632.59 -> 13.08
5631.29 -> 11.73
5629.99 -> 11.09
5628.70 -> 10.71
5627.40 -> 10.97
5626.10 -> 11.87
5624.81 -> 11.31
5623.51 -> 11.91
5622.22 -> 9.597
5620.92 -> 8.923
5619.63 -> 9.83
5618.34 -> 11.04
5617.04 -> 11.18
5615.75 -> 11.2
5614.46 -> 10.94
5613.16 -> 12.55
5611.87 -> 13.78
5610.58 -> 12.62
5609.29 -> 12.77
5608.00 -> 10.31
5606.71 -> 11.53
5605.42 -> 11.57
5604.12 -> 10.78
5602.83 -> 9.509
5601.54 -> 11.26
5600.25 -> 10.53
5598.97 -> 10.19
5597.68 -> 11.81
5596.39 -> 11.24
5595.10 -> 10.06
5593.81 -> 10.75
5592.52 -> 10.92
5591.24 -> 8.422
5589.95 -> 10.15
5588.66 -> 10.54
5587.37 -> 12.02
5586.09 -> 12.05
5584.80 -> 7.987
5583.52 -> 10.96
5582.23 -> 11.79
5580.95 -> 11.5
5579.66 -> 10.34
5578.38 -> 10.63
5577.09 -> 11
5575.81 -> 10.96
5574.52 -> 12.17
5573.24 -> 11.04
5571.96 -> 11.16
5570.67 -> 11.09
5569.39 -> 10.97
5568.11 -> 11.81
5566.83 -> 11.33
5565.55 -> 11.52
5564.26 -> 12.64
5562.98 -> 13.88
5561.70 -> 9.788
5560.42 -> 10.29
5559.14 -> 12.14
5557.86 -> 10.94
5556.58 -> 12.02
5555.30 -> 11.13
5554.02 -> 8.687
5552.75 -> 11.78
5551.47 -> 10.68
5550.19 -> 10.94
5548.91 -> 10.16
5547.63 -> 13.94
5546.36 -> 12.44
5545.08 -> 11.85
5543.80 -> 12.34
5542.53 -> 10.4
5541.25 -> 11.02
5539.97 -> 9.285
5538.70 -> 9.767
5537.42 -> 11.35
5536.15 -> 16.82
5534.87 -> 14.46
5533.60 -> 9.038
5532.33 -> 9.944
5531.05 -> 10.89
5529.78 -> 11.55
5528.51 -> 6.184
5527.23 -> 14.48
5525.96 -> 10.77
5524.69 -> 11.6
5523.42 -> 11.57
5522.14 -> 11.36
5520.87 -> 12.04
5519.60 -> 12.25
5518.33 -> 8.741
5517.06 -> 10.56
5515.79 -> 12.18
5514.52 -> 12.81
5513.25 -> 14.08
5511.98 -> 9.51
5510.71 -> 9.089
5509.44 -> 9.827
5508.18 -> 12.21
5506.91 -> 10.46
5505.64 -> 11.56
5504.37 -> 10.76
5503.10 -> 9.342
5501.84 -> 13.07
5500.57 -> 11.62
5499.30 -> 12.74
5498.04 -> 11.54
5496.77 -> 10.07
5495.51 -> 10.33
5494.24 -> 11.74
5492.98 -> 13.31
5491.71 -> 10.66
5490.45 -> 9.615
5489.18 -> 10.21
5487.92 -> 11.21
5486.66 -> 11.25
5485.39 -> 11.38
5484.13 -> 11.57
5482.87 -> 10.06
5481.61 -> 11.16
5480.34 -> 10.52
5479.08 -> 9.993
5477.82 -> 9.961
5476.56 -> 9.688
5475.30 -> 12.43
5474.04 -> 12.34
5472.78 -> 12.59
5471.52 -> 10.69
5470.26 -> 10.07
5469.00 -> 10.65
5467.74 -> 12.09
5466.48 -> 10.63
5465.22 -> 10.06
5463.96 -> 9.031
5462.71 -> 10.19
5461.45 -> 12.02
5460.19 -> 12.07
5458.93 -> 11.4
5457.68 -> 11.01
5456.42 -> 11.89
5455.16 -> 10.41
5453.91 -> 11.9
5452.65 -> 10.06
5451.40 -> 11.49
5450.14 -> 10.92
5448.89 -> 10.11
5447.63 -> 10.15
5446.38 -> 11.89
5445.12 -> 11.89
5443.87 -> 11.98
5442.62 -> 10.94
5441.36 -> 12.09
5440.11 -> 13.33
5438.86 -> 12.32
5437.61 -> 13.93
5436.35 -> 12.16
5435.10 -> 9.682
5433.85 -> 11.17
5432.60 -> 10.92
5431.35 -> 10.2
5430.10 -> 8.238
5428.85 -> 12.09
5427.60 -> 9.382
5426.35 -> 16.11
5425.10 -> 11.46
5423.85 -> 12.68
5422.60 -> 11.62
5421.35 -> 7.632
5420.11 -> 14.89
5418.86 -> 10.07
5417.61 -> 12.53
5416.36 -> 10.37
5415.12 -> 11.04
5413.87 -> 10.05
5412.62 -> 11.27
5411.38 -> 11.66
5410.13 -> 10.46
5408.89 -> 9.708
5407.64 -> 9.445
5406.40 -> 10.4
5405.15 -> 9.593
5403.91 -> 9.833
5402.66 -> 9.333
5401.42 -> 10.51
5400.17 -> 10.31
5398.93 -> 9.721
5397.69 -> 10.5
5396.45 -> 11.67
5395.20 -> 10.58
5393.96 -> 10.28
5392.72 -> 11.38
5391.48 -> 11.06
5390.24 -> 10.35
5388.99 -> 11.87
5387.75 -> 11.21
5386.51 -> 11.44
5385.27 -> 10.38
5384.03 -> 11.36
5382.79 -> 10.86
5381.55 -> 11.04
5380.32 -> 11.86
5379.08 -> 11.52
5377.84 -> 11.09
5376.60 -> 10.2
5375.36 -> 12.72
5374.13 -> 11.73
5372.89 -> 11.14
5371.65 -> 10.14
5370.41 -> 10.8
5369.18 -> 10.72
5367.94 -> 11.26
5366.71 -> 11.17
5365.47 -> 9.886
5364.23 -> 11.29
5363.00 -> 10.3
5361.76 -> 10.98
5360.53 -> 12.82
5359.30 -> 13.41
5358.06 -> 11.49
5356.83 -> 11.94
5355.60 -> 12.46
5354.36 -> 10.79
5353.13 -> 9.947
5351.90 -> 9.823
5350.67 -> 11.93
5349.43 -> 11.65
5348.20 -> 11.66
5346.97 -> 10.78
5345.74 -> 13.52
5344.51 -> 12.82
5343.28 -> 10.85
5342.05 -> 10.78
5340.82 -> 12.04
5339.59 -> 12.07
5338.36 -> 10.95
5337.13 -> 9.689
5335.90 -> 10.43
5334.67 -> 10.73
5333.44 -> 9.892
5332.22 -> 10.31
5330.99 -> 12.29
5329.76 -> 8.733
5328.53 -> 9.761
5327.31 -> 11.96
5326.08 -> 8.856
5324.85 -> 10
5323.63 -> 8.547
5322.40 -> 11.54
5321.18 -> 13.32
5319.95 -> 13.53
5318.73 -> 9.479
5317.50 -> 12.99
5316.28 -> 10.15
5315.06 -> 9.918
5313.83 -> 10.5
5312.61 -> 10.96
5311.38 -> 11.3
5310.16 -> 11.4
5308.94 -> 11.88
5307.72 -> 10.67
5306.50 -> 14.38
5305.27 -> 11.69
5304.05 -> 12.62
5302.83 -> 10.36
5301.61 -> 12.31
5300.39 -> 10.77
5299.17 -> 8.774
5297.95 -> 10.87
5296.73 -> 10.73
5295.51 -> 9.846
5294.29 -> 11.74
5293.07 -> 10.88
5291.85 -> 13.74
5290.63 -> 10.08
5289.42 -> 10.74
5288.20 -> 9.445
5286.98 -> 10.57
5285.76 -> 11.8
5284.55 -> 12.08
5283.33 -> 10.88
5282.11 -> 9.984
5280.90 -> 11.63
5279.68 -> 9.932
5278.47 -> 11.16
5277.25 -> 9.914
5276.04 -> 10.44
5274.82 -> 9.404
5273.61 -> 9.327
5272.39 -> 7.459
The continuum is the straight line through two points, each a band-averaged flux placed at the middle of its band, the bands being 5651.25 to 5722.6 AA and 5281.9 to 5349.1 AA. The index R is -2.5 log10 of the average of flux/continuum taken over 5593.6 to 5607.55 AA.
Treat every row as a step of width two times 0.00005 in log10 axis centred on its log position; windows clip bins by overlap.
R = 0.061 mag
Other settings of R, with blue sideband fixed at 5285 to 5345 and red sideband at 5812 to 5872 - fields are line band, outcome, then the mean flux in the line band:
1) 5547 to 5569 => 0.02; 11.4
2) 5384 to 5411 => 0.07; 10.5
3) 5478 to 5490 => 0.07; 10.8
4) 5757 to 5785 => 0.15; 10.6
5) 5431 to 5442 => -0.04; 11.8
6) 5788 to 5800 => -0.04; 12.7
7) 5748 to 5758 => 0.02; 11.9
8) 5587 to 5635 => 0.06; 11.1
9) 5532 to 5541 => 0.00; 11.6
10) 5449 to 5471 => 0.05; 10.9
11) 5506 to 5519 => 0.05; 11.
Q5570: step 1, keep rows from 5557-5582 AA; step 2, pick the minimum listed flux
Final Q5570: 9.788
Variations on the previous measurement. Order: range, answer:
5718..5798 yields 3.504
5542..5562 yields 8.687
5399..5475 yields 7.632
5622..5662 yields 8.321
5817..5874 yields 9.543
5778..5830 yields 8.717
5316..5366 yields 8.547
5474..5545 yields 6.184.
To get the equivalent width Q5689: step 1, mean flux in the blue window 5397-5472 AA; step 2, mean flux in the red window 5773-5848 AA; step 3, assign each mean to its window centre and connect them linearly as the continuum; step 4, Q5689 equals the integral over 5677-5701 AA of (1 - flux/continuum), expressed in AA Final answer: 1.0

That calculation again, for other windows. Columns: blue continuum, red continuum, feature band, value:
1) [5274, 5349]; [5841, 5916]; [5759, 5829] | -4.2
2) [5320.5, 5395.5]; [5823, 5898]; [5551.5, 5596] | 0.8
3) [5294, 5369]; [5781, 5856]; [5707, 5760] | 1.8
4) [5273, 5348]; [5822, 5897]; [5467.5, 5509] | 0.1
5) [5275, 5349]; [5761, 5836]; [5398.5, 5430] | 0.9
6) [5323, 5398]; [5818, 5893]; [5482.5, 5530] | 0.4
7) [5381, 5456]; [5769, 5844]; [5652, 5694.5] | -0.2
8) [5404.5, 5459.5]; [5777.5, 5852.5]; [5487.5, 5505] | 0.4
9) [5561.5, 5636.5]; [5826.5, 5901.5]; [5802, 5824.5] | -3.2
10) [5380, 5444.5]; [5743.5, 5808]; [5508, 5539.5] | -0.4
